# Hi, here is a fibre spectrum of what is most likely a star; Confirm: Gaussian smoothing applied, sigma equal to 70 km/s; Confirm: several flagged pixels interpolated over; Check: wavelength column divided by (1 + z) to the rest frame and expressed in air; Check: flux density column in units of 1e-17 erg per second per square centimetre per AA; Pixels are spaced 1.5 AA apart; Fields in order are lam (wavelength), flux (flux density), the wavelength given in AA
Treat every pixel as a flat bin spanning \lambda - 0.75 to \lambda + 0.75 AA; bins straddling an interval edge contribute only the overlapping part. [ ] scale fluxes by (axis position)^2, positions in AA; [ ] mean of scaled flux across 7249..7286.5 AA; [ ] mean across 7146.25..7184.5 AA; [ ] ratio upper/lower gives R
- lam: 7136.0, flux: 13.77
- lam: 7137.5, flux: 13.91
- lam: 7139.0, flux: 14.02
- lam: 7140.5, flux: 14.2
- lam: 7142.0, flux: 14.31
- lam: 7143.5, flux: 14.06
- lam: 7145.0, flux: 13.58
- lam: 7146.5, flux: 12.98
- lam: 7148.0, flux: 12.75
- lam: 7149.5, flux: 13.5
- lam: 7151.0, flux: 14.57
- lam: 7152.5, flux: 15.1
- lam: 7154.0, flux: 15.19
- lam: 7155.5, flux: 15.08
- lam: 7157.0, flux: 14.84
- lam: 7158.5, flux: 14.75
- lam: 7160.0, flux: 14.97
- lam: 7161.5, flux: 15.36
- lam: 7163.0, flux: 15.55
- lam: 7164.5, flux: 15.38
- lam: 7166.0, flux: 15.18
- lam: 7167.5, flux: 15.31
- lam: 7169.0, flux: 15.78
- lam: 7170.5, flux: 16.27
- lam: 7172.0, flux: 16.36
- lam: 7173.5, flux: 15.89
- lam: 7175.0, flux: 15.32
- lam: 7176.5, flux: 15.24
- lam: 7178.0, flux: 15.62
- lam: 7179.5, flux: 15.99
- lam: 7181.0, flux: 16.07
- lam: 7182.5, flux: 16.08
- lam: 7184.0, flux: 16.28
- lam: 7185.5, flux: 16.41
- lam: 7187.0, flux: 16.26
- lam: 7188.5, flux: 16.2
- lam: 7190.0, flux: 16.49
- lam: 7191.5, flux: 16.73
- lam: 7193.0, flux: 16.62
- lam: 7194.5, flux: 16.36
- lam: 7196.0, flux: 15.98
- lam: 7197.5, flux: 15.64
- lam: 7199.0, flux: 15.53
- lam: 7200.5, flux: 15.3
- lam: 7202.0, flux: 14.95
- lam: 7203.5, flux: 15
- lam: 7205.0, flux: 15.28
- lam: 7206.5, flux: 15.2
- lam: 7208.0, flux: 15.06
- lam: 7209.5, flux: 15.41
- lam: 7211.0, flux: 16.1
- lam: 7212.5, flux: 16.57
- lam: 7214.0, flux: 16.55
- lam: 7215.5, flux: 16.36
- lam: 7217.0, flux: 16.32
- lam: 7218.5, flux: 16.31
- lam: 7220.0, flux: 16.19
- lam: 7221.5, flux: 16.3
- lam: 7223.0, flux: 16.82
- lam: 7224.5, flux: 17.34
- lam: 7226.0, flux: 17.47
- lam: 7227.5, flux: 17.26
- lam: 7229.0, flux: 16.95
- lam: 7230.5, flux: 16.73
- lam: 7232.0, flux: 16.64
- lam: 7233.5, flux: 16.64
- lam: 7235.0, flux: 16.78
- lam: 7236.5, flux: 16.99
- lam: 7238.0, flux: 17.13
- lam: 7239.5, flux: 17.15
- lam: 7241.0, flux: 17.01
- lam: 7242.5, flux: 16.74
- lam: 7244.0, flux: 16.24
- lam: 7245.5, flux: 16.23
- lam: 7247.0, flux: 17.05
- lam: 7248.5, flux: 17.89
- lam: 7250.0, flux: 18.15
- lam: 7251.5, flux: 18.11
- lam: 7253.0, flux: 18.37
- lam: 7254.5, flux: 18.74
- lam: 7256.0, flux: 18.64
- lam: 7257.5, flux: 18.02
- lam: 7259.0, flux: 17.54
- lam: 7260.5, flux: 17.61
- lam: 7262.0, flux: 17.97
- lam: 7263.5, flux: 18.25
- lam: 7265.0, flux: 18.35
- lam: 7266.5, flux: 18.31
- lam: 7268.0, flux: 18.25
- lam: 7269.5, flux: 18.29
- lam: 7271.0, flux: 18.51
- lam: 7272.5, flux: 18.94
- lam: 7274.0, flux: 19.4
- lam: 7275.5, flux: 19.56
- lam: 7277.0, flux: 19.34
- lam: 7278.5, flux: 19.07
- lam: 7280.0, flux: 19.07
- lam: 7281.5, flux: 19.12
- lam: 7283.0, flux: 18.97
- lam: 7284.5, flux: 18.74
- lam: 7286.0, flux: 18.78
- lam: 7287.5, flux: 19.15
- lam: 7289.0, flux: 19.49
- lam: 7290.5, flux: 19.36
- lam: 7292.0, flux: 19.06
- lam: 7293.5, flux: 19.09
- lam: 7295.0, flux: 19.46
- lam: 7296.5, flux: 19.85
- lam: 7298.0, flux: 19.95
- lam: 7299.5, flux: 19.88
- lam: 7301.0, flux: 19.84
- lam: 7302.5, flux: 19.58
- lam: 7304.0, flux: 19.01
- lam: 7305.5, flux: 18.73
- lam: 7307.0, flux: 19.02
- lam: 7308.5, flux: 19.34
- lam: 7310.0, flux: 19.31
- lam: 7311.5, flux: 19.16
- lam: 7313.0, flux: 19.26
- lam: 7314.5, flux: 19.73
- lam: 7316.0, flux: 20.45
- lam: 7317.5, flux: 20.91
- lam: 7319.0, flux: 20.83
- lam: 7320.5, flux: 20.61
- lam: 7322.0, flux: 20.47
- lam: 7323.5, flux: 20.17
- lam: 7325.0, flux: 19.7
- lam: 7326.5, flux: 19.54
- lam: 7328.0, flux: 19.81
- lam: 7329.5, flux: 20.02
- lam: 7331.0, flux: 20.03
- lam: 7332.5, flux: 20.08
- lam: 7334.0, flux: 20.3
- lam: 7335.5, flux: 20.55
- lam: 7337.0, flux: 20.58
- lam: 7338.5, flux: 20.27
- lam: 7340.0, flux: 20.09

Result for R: 1.25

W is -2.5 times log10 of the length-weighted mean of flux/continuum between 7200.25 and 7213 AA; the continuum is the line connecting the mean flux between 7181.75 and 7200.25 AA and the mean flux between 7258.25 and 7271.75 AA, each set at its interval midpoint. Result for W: 0.08 mag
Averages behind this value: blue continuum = 16.2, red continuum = 18.1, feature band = 15.4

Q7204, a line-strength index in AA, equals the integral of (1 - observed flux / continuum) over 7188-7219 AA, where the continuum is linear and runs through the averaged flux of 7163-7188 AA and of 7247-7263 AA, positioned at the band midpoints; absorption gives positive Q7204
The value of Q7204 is 1.3 AA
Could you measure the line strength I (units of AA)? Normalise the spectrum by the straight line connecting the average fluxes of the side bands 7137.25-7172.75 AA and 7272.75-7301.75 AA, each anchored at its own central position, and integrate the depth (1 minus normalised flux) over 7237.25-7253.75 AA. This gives 0.55 AA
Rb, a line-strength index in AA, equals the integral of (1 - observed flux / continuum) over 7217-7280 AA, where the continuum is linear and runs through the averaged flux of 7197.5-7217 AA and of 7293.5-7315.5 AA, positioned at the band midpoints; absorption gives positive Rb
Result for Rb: -1.4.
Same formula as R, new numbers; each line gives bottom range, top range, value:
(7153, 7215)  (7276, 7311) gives 1.26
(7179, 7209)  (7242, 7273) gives 1.15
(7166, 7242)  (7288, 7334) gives 1.25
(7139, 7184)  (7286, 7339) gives 1.37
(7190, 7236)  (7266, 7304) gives 1.21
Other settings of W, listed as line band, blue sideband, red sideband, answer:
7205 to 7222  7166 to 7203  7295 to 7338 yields 0.053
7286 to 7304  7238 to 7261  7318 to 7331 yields -0.019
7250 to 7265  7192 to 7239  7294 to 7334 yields -0.023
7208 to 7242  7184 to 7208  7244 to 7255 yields 0.012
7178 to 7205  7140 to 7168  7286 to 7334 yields -0.012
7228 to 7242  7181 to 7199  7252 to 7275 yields 0.040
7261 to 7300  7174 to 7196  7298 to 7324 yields -0.006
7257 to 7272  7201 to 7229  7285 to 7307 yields -0.001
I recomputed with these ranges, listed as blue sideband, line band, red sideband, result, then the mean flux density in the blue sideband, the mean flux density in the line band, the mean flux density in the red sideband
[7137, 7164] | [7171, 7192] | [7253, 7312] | -0.82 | 14.4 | 16.1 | 18.9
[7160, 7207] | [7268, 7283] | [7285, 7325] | -0.24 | 15.8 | 19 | 19.6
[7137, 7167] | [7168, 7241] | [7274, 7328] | 0.13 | 14.5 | 16.2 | 19.5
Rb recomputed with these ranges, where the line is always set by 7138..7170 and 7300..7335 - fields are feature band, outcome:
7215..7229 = 0.0 AA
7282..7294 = -0.1 AA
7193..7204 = 0.3 AA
